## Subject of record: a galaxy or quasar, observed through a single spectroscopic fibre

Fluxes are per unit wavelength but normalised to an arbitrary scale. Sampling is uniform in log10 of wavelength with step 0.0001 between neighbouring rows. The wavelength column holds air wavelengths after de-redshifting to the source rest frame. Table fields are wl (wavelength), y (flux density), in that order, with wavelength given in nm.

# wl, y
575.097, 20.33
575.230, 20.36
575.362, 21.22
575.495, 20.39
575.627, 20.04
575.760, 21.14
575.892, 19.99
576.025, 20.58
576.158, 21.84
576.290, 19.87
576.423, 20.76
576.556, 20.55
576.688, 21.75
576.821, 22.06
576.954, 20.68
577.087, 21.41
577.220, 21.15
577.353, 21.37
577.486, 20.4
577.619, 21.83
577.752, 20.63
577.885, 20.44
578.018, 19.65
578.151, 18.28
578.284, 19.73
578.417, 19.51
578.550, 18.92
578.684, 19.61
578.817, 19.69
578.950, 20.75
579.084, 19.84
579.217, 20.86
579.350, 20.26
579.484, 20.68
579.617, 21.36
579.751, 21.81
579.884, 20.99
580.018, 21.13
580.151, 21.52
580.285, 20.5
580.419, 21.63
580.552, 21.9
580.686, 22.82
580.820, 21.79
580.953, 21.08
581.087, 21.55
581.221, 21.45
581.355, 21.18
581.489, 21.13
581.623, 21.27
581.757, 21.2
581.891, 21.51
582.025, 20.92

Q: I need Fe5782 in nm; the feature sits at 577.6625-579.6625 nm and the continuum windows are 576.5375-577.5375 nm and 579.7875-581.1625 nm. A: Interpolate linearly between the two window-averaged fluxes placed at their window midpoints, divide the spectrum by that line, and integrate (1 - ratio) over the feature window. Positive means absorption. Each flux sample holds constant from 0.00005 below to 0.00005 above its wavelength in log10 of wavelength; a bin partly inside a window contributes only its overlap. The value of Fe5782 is 0.125 nm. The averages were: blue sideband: 21.2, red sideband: 21.5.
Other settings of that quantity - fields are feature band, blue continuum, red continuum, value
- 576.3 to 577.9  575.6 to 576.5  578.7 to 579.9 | -0.03 nm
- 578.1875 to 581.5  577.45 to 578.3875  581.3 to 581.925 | -0.02 nm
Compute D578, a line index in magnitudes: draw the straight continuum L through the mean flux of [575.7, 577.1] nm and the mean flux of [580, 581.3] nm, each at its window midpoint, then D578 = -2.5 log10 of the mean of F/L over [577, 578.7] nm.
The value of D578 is 0.05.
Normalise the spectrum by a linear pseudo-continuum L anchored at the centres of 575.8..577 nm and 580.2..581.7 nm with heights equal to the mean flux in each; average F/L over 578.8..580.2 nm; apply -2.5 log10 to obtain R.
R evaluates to 0.02 mag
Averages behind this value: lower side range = 20.9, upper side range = 21.5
